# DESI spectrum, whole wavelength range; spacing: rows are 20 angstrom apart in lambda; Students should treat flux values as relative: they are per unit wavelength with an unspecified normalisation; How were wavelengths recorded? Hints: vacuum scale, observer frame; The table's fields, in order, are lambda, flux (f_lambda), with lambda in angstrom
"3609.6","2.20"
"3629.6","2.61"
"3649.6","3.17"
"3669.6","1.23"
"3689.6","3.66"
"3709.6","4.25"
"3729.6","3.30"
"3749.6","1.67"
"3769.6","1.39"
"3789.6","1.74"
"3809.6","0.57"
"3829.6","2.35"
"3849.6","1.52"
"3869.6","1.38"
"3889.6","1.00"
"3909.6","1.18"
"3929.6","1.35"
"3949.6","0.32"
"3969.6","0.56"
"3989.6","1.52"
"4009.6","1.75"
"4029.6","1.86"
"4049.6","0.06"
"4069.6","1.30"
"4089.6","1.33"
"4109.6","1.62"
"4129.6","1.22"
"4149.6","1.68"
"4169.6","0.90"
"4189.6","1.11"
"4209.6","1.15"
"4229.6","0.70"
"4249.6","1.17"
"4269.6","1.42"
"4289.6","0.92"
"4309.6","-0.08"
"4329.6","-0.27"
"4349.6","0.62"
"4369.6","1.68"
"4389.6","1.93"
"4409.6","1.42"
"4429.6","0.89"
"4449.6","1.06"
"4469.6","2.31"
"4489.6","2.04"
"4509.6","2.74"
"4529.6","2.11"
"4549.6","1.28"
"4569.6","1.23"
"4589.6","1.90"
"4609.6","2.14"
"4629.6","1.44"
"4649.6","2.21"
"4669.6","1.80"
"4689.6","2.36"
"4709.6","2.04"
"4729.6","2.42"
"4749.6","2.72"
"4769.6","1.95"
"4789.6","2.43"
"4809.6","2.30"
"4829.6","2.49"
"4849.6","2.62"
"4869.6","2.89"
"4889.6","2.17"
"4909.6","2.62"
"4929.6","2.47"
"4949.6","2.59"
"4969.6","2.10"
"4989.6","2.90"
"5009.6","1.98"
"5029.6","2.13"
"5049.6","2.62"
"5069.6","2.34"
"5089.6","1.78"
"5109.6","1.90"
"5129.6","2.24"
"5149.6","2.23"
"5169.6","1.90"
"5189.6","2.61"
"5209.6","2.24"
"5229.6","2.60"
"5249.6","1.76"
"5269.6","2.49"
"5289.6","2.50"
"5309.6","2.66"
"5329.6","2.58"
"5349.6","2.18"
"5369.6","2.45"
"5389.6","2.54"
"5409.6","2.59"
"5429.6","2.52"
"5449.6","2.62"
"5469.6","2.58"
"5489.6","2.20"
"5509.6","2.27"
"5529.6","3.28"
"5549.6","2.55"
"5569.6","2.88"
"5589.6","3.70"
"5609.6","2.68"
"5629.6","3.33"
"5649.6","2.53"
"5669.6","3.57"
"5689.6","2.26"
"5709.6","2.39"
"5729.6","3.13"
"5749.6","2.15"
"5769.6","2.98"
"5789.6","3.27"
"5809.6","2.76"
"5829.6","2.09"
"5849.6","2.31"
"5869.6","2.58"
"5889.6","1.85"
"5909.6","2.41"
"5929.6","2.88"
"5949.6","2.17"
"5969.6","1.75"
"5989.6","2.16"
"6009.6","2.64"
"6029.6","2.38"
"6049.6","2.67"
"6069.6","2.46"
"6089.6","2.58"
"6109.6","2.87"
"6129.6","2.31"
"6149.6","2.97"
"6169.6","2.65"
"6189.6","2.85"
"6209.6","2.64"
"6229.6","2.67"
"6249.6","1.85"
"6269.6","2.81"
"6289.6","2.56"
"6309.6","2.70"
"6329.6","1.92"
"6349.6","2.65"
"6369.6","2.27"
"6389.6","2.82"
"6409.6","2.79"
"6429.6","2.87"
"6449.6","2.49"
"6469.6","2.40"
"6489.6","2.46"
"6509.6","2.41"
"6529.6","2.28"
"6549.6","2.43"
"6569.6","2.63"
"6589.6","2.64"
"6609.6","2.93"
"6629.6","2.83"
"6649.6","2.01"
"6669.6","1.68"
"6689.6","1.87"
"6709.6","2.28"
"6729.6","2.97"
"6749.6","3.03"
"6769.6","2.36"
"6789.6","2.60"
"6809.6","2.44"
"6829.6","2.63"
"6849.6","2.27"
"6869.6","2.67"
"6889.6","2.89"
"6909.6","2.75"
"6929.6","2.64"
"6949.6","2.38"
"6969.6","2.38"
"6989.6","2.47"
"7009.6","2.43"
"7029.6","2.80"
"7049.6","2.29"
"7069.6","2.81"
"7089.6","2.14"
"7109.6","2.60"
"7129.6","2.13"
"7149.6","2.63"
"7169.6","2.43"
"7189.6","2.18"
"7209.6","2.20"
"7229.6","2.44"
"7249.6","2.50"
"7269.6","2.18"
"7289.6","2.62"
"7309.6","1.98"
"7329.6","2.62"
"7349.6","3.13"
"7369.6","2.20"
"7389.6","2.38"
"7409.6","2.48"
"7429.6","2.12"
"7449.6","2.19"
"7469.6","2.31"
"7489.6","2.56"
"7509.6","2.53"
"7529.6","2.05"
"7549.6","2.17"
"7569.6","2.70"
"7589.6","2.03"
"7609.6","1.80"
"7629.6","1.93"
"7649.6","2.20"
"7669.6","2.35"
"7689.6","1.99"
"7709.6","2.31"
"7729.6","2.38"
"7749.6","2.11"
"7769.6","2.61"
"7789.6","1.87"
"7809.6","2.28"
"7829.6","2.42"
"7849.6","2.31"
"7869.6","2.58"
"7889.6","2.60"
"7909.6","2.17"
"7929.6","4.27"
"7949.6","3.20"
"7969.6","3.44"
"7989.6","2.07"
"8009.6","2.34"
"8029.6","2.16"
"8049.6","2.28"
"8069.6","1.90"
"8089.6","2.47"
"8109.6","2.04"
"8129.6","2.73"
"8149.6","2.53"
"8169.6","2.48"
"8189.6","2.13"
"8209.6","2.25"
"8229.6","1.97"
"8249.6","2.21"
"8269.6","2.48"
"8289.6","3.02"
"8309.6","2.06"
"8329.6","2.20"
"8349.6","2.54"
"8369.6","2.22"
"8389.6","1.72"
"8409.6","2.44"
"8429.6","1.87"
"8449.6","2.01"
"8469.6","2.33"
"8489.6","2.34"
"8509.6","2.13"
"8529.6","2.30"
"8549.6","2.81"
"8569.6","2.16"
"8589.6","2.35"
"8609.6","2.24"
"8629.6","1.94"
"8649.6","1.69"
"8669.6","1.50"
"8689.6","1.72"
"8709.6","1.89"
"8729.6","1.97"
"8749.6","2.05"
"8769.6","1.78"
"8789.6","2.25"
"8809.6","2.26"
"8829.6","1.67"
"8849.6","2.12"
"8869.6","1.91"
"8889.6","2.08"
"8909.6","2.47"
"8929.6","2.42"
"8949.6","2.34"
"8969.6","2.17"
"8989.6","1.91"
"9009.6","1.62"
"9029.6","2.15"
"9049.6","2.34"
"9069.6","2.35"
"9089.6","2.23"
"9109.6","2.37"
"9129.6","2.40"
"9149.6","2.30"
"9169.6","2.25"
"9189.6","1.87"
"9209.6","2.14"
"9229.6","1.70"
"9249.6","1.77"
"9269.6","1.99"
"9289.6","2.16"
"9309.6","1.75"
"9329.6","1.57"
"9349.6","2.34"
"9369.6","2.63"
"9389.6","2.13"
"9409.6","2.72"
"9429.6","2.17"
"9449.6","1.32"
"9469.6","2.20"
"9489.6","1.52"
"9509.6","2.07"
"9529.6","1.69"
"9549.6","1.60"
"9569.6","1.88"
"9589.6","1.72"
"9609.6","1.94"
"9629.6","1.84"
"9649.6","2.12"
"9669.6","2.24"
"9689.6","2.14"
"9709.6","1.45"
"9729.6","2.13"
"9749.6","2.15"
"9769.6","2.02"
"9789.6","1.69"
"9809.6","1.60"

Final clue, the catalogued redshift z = 0.21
